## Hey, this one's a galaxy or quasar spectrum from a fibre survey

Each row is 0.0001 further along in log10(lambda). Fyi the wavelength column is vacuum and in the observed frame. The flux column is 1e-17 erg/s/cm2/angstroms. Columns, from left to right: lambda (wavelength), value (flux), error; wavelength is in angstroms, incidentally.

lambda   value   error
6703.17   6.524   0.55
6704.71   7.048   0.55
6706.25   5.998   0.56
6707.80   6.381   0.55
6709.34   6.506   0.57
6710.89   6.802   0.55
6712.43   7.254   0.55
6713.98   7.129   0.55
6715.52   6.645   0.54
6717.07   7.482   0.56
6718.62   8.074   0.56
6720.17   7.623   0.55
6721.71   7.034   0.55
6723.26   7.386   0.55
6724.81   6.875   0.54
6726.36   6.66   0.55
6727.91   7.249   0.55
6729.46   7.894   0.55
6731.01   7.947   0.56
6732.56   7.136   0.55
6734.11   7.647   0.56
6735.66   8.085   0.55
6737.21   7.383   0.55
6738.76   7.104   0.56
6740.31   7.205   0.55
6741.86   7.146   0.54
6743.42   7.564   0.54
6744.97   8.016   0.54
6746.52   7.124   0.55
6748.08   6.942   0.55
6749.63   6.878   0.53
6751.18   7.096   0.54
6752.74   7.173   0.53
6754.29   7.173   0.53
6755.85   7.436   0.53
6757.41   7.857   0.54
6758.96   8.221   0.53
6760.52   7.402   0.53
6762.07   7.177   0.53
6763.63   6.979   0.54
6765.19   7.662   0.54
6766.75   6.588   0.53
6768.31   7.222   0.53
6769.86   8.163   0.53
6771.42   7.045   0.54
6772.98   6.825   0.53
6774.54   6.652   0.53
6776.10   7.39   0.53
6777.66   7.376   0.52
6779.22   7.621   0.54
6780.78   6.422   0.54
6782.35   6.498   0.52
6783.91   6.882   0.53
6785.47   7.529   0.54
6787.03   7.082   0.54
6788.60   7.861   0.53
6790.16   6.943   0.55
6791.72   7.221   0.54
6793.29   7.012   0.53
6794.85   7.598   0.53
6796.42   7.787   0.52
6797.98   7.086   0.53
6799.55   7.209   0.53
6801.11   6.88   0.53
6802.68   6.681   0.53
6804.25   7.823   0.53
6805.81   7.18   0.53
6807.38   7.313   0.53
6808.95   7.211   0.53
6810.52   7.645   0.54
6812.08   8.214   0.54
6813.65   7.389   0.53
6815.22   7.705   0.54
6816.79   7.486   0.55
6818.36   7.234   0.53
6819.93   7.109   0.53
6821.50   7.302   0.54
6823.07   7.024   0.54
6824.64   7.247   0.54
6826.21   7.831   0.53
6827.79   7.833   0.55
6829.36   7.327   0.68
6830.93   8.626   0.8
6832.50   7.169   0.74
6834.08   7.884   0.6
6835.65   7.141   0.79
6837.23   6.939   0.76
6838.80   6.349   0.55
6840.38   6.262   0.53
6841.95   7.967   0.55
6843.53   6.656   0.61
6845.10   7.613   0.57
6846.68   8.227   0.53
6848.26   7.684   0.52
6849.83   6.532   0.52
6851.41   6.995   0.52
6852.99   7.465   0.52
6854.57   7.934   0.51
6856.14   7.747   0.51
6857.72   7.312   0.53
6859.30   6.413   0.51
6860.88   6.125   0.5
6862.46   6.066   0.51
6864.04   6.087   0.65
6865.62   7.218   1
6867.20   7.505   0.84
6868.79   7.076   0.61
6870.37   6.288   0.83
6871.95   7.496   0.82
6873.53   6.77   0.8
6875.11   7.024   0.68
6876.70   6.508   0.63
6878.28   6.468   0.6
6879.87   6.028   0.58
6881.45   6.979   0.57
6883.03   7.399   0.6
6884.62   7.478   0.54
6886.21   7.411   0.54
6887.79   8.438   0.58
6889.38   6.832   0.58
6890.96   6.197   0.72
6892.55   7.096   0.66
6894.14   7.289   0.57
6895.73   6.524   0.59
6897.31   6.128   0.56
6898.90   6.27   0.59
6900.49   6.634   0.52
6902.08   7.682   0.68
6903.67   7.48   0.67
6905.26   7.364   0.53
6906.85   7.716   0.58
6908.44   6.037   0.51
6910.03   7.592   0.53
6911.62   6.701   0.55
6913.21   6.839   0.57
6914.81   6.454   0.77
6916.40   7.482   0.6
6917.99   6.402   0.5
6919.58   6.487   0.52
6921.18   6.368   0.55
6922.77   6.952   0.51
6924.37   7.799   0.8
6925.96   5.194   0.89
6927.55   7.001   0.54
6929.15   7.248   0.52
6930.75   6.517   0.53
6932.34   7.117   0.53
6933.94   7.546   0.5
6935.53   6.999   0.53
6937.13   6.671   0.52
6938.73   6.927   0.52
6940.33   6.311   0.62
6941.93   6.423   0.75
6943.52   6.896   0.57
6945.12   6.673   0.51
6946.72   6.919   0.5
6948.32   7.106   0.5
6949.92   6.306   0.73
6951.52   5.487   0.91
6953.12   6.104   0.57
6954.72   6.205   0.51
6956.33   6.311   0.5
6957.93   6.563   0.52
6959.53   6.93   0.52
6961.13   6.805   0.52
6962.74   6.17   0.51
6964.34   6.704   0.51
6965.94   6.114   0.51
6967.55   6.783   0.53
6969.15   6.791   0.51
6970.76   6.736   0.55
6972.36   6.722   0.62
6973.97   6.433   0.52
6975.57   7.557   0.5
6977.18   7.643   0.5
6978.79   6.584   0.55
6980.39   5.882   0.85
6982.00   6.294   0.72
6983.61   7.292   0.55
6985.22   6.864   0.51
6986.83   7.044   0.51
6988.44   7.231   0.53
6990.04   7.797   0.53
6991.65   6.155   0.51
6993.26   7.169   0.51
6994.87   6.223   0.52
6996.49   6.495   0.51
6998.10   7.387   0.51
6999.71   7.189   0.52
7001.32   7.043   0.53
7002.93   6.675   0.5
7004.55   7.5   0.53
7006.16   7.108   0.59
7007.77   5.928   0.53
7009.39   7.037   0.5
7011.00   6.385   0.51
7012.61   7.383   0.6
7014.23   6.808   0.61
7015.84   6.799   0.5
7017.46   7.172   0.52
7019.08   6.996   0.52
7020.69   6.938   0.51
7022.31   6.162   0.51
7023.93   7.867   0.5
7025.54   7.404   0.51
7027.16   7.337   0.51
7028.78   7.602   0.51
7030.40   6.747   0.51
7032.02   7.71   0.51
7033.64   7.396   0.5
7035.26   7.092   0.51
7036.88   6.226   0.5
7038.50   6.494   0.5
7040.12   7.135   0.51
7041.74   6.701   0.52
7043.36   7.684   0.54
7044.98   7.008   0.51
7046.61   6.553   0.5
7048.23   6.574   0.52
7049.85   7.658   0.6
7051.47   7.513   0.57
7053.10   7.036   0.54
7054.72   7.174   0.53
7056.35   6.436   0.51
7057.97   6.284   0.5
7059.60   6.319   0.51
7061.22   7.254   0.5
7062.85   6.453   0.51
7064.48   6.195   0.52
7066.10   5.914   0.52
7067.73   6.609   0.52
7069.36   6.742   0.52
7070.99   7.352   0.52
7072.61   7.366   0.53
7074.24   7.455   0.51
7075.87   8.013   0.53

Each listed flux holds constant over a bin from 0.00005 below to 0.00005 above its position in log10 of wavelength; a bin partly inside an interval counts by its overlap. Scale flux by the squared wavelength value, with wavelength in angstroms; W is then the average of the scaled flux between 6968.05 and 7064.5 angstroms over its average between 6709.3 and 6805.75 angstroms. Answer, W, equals 1.03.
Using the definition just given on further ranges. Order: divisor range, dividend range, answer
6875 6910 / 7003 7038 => 1.04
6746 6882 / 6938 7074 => 1.00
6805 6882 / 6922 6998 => 0.97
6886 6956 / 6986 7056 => 1.06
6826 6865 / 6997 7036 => 1.03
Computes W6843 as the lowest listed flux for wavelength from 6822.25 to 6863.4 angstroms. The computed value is 6.066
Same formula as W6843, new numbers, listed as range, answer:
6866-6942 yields 5.194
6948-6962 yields 5.487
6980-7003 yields 5.882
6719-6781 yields 6.422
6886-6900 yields 6.128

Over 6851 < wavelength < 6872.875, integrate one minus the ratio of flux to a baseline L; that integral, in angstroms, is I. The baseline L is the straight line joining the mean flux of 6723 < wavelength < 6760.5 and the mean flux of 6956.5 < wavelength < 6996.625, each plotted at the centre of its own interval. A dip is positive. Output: 0.3 angstroms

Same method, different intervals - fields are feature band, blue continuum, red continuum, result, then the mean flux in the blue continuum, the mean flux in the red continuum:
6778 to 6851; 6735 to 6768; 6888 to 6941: -1.58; 7.34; 6.86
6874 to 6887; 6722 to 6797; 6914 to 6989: 0.02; 7.29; 6.7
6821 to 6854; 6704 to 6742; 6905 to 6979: -1.85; 7.19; 6.73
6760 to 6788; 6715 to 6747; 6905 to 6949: 0.53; 7.4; 6.84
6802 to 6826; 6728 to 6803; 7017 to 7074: -0.51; 7.29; 6.95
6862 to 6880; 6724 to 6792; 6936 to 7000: 0.56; 7.28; 6.69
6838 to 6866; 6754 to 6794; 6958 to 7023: 0.22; 7.24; 6.82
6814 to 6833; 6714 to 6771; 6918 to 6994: -1.00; 7.36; 6.72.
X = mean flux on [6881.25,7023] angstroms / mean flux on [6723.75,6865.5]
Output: 0.94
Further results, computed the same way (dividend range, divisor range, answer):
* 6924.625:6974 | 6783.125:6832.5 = 0.90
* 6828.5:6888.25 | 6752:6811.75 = 0.98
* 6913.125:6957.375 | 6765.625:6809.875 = 0.93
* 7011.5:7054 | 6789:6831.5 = 0.96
